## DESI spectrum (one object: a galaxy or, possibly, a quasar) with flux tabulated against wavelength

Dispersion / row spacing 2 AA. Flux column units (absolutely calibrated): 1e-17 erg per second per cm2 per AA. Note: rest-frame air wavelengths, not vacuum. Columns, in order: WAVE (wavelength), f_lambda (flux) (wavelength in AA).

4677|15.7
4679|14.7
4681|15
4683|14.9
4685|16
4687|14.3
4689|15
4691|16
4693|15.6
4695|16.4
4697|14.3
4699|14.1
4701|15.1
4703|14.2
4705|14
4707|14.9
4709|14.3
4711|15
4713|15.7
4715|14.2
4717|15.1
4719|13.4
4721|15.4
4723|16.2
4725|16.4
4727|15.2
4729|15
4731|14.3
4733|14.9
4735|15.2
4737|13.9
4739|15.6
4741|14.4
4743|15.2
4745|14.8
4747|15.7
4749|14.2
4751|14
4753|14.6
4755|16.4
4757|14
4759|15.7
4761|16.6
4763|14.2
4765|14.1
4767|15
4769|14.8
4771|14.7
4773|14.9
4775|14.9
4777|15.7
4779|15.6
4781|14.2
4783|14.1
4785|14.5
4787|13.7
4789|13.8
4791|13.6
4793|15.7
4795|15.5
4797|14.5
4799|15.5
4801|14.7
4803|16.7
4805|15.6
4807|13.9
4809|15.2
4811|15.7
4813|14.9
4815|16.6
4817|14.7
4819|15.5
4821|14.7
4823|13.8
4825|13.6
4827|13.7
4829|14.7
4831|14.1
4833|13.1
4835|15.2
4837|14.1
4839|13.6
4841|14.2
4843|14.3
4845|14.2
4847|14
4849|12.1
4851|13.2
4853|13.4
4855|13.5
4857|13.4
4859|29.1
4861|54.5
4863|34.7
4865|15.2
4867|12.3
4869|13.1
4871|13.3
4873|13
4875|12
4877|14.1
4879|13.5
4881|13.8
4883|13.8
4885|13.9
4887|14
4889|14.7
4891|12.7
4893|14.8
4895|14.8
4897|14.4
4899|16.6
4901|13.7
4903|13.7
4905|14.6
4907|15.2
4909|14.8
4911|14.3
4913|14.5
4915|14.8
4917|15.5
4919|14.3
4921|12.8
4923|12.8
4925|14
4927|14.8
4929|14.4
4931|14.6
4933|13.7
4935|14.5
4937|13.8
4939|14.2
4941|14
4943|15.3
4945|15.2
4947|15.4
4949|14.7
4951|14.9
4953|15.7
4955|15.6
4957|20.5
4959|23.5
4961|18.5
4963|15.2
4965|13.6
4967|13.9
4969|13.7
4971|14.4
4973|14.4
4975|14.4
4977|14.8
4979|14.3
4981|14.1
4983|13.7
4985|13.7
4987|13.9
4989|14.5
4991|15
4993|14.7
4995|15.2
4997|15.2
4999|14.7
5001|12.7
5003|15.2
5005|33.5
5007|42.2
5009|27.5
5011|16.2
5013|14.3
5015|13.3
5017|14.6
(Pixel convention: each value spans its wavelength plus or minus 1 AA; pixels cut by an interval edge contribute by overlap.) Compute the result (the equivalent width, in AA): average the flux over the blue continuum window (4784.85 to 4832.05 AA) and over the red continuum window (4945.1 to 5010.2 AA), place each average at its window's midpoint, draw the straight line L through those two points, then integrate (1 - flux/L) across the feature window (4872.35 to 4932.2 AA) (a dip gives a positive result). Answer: 6.8 AA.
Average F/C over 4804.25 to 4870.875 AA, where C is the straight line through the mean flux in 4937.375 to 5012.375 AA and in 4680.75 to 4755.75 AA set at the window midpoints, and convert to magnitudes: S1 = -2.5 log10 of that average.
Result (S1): -0.045 mag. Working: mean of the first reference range 15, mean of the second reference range 16.7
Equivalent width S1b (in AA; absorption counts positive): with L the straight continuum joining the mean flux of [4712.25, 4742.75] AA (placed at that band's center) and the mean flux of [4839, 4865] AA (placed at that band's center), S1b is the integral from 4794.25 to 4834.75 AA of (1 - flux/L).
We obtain 7.5 AA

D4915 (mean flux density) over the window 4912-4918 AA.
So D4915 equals 14.9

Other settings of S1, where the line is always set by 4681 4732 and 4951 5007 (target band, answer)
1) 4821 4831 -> 0.11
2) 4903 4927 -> 0.12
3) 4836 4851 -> 0.14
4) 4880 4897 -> 0.13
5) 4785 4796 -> 0.07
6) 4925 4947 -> 0.12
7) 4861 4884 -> -0.08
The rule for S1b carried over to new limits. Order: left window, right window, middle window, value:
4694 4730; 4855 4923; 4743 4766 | 0.47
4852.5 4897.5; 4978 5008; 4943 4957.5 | 1.31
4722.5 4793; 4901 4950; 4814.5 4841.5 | 0.56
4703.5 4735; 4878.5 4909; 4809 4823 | -0.62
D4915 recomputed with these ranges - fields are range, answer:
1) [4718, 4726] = 15.3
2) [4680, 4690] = 15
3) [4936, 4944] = 14.3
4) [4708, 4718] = 14.9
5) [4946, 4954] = 15.2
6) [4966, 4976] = 14.2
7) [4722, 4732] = 15.4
